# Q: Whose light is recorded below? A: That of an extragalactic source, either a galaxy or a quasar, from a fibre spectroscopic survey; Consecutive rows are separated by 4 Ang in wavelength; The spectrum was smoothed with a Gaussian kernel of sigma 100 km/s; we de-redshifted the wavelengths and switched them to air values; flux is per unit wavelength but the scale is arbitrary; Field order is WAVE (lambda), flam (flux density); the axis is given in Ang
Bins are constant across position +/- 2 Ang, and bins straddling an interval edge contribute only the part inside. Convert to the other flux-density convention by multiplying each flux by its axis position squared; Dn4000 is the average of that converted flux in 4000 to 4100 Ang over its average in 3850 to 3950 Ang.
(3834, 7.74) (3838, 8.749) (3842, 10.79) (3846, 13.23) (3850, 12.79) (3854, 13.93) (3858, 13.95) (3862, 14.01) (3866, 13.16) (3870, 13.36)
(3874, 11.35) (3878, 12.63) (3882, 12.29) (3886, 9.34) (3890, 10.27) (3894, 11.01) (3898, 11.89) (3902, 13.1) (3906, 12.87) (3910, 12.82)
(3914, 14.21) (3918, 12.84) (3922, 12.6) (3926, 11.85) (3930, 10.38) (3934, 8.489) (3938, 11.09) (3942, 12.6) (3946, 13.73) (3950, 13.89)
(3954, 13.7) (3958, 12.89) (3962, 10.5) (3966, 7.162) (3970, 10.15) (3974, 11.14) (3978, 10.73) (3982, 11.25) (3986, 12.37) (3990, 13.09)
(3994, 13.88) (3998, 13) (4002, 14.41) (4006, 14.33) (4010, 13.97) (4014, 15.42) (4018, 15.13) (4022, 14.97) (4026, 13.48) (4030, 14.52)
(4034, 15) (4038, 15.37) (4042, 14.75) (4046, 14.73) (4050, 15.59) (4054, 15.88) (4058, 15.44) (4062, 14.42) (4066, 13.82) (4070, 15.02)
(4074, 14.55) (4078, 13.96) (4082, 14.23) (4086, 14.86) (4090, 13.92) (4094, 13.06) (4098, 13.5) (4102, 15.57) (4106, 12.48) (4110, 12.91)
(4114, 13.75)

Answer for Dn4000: 1.3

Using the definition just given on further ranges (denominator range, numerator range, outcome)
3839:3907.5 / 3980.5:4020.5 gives 1.19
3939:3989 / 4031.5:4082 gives 1.33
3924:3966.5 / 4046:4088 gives 1.35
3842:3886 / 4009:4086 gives 1.27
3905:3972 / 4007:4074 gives 1.32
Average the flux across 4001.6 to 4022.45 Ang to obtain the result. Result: 14.7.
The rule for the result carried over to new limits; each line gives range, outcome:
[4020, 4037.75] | 14.6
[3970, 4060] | 13.9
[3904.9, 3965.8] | 12.1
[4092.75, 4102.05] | 13.8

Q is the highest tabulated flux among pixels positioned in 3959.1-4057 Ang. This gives 15.88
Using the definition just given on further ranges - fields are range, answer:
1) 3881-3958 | 14.21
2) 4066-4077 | 15.02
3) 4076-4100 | 14.86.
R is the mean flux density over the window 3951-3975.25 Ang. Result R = 11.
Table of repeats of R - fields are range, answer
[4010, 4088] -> 14.8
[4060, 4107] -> 14.2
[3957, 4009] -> 11.9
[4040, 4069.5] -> 15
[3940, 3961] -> 13.2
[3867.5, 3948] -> 11.9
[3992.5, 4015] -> 14.1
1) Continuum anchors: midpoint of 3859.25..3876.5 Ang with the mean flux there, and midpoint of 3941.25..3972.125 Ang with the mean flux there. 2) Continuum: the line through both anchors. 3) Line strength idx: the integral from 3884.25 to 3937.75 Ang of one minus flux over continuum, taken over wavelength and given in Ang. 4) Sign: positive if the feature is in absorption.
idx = 3.25 Ang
